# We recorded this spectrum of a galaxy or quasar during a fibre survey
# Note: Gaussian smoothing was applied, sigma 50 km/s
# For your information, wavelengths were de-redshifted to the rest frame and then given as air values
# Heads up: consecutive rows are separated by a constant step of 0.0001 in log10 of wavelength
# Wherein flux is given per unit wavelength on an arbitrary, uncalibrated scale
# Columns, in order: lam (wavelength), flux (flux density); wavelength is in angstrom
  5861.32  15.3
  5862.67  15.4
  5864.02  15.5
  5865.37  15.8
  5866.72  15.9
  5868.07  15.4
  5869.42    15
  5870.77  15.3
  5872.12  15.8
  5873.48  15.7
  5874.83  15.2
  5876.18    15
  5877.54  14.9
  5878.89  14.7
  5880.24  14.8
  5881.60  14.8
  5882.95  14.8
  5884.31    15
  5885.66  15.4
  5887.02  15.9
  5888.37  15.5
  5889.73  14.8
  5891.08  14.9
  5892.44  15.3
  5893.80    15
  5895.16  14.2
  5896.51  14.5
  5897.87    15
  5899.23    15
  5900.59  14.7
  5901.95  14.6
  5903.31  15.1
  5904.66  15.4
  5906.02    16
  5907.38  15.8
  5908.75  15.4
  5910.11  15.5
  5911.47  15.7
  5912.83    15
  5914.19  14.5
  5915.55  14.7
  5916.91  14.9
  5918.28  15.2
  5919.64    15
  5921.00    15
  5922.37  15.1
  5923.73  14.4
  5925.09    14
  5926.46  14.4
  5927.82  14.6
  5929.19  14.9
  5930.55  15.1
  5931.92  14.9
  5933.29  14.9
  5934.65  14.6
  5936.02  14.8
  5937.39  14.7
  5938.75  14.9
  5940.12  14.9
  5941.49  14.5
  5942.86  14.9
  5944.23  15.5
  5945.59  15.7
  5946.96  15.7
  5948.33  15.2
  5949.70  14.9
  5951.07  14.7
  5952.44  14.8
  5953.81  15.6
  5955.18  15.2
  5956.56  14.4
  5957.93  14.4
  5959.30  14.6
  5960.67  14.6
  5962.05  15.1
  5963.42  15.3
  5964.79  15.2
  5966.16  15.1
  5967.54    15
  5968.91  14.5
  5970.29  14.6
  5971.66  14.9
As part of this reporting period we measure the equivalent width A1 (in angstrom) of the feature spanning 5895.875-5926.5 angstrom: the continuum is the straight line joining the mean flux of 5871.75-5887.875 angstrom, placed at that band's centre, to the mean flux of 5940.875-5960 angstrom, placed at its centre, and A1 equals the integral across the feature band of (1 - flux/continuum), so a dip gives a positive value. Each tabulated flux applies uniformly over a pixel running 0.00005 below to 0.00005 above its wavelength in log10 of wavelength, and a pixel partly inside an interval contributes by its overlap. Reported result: 0.2 angstrom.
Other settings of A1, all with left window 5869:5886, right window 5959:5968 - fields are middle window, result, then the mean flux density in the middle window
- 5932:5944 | 0.2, 14.8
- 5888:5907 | 0.1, 15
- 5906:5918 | -0.1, 15.2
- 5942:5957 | -0.1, 15.1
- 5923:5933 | 0.3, 14.6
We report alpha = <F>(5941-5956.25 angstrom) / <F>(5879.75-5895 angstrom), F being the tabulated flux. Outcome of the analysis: 1.0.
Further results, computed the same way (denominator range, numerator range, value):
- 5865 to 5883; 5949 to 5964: 0.98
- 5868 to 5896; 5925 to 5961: 0.99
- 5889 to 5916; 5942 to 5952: 1.01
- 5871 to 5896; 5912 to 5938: 0.98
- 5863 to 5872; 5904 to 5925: 0.98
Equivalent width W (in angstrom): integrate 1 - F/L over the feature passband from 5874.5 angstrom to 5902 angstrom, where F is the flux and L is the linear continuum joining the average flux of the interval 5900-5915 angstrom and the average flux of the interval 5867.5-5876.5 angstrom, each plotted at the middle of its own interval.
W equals 0.6 angstrom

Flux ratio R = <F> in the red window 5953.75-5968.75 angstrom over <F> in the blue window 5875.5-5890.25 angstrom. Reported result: 1.0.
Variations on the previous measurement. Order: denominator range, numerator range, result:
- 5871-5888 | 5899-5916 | 1.00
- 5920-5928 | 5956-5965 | 1.01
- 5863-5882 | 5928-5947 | 0.98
